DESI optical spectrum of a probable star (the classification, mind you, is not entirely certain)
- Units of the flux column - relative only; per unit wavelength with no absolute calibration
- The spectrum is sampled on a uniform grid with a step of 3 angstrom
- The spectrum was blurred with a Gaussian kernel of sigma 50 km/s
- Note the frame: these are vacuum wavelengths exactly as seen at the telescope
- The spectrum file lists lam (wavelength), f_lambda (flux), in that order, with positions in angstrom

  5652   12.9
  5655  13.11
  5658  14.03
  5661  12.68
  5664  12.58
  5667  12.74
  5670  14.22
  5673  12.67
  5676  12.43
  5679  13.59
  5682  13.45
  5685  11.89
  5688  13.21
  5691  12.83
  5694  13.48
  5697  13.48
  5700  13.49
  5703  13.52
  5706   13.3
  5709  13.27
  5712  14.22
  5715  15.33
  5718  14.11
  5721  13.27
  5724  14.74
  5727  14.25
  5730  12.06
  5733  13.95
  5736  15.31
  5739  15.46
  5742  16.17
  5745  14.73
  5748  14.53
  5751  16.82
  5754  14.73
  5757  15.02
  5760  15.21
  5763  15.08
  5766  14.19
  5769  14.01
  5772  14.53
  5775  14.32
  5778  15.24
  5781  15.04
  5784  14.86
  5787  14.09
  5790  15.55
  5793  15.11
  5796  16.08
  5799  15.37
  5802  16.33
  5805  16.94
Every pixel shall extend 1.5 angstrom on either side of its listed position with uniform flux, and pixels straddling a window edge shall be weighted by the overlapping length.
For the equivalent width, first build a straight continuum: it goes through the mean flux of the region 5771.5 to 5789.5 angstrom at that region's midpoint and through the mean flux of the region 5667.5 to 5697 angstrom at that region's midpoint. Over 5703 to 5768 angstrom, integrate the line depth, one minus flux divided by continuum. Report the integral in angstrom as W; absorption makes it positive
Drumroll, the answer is -2.53 angstrom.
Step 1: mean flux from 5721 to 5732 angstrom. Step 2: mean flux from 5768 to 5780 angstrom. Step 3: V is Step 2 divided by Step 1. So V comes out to 1.1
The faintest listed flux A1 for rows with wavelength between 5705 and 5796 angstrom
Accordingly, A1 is 12.06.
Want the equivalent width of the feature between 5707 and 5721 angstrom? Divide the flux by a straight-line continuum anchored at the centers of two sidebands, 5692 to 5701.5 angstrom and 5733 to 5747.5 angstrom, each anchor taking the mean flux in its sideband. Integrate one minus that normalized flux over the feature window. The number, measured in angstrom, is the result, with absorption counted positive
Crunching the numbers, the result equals 0.1 angstrom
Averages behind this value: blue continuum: 13.4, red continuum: 15.2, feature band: 14.1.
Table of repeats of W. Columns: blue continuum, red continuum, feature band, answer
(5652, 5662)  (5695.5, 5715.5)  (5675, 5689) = 0.6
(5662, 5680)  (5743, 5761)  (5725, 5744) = 0.2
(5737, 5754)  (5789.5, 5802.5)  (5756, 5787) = 1.7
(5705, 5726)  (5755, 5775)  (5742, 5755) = -0.8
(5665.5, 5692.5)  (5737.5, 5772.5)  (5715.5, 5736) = 0.5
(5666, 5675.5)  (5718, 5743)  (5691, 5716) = 0.2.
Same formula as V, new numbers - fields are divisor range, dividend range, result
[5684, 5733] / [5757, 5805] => 1.11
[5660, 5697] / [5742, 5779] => 1.15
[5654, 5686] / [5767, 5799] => 1.14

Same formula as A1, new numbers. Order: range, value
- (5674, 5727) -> 11.89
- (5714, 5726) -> 13.27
